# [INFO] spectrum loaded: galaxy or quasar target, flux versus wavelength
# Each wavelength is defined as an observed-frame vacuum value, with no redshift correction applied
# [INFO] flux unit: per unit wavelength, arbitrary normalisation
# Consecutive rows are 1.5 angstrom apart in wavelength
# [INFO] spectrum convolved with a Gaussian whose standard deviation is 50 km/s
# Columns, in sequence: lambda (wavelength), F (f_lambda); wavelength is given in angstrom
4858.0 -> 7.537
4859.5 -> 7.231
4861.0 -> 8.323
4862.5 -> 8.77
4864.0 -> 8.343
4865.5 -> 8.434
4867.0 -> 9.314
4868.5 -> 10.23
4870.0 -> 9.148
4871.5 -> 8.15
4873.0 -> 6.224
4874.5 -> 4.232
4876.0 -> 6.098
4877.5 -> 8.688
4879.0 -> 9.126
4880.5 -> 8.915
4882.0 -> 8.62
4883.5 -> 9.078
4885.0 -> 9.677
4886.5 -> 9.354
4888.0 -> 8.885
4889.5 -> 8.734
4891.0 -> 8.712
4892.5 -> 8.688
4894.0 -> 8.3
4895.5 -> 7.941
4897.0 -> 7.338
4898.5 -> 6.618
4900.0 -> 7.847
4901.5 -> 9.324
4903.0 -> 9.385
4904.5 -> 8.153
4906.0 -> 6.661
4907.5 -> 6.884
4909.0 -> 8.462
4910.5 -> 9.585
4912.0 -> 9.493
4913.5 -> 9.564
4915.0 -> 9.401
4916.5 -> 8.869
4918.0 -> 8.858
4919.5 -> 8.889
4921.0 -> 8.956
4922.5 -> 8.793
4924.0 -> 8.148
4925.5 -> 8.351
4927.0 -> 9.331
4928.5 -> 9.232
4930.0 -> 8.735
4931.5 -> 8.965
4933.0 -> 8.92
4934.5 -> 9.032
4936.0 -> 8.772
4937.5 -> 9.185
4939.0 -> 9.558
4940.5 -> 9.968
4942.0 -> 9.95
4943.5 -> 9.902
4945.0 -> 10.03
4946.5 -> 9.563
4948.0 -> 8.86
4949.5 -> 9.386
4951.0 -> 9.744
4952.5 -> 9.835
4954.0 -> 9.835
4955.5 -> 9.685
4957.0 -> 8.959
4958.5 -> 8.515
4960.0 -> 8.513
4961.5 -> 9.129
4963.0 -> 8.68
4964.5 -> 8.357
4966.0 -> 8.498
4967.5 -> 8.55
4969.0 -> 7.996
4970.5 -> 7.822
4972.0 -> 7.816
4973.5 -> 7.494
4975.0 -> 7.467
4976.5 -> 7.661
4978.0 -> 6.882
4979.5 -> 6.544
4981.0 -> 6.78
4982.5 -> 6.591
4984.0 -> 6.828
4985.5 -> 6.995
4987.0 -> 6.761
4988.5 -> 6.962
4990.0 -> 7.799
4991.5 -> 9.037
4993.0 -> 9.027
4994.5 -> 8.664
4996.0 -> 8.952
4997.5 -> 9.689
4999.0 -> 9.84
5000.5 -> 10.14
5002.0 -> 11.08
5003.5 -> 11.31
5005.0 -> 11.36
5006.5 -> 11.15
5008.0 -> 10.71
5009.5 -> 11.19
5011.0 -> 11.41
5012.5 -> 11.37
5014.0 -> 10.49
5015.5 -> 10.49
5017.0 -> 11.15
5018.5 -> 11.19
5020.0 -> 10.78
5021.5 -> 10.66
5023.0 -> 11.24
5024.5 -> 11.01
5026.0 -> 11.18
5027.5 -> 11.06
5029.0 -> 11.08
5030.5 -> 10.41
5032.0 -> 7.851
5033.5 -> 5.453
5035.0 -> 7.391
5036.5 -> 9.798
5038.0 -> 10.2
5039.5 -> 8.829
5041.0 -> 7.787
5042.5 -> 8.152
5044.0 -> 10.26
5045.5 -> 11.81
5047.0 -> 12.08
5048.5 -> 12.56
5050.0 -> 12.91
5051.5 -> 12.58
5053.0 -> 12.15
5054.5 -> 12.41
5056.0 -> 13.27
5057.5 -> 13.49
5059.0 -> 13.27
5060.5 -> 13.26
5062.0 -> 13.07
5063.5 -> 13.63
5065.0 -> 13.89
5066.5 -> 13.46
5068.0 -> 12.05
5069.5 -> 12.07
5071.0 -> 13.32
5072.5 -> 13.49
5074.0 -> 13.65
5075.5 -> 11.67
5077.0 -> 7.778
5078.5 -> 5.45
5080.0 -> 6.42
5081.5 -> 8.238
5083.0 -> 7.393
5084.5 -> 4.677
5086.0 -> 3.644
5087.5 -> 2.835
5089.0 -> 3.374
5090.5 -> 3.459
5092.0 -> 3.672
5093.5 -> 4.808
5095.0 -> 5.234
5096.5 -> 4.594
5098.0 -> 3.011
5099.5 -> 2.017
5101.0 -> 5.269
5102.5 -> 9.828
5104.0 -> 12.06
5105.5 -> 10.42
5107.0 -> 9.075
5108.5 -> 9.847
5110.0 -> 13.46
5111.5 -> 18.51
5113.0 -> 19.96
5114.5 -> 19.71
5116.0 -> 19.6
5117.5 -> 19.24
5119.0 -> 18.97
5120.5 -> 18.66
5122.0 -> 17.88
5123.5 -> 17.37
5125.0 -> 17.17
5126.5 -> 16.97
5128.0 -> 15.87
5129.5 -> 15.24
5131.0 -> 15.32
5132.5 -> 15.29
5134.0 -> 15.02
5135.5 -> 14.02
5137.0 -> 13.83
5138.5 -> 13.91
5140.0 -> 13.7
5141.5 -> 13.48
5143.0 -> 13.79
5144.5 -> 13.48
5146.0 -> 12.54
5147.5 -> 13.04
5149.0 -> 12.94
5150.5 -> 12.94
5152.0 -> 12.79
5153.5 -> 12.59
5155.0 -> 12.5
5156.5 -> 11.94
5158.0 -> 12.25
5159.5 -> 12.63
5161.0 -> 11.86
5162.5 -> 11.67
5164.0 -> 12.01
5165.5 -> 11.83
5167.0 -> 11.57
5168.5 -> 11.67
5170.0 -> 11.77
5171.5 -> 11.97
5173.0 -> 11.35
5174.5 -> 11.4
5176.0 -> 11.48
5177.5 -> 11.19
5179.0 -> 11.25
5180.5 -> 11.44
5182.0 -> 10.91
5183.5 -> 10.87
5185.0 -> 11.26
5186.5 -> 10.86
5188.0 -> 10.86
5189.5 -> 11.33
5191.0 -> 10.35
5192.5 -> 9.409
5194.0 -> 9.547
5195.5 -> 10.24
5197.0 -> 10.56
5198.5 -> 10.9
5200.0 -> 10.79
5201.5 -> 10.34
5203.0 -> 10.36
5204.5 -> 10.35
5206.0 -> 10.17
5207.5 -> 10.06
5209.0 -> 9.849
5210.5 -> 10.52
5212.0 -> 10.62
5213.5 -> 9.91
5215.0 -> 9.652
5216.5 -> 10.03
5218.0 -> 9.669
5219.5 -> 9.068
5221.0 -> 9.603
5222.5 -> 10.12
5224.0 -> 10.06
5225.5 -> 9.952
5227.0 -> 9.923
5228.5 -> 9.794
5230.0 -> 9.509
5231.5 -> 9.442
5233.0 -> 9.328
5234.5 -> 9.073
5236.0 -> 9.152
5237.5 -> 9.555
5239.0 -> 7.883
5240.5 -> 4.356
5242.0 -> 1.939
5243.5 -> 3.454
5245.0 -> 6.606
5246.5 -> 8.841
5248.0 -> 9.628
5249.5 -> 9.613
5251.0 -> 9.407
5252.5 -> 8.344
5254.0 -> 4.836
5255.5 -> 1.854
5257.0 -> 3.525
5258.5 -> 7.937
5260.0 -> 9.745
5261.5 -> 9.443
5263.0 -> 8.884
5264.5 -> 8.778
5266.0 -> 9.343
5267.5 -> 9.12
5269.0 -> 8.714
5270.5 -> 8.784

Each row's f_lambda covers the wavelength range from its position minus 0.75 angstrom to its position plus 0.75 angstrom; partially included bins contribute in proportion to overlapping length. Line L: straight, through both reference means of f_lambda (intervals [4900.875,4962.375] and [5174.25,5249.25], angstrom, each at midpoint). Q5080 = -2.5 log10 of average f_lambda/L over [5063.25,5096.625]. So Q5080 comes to 0.14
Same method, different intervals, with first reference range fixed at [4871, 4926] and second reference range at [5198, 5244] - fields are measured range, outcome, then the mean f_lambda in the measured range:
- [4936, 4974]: -0.07 mag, 9.04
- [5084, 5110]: 0.43 mag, 5.99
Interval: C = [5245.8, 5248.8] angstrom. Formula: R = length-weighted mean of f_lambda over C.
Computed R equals 9.25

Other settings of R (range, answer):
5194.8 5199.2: 10.6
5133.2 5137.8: 14.3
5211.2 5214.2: 10.3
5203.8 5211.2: 10.2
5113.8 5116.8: 19.6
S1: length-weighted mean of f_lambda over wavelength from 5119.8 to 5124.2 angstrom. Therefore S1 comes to 18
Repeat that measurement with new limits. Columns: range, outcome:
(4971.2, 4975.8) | 7.6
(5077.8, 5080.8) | 5.98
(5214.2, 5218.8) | 9.78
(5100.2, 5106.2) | 9.32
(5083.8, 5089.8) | 3.62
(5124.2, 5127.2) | 17.1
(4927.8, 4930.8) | 8.98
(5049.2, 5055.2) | 12.5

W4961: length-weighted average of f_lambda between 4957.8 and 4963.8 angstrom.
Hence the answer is 8.71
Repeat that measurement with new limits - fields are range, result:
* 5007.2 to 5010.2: 10.9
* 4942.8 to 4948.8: 9.58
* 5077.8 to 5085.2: 6.45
